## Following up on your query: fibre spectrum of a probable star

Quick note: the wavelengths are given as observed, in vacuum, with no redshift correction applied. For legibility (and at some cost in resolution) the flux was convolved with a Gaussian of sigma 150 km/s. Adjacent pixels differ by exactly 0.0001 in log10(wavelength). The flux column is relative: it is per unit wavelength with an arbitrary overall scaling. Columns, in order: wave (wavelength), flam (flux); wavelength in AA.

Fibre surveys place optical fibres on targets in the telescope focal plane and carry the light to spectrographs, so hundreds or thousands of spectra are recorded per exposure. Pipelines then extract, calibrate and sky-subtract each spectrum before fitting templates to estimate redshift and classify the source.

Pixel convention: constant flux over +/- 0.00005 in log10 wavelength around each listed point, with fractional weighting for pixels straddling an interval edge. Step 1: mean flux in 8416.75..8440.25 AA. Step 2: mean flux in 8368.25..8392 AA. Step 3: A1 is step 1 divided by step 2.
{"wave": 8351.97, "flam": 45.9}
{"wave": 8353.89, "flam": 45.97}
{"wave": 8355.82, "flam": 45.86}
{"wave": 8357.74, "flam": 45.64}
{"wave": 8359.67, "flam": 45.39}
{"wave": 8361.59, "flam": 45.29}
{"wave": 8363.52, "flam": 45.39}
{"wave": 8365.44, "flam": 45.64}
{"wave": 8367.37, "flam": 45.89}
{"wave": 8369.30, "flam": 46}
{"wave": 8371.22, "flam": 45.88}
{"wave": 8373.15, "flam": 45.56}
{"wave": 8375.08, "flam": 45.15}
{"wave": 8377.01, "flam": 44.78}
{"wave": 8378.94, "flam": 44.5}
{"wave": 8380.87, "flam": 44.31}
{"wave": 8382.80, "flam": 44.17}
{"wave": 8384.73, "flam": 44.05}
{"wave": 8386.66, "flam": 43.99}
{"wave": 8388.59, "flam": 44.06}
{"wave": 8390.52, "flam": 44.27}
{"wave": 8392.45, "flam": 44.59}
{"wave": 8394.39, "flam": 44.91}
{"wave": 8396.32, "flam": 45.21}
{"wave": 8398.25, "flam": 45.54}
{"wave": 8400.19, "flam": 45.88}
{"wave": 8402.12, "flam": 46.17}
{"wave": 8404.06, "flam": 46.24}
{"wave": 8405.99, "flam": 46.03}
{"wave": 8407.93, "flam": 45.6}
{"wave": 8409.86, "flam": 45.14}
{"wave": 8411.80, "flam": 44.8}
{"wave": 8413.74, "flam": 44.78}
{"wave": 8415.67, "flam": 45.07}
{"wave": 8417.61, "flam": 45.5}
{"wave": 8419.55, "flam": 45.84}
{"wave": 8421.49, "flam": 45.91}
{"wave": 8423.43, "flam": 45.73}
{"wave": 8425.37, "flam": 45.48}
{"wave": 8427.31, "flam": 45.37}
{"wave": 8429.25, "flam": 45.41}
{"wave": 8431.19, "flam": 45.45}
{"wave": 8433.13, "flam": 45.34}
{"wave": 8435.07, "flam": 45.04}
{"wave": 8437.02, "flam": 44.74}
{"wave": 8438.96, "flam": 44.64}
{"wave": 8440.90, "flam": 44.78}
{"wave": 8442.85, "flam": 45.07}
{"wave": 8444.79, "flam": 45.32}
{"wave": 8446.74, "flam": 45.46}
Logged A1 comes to 1.01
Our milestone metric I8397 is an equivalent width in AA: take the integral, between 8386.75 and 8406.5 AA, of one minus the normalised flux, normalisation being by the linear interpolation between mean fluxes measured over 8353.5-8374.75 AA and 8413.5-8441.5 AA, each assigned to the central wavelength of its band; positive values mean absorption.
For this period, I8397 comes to 0.1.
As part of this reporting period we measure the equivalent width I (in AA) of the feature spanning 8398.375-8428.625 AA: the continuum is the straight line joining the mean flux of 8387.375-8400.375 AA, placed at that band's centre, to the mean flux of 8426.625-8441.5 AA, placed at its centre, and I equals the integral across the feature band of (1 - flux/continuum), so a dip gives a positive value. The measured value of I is -0.4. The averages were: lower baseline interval 44.8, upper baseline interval 45.1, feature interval 45.6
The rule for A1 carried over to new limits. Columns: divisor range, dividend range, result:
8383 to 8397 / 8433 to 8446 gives 1.01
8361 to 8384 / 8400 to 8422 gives 1.01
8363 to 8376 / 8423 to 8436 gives 0.99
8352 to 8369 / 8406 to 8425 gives 0.99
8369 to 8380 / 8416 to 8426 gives 1.01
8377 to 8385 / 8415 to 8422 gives 1.03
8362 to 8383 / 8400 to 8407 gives 1.02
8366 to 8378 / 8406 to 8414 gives 0.99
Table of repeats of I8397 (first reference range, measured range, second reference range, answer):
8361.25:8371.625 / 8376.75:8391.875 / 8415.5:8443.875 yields 0.4 AA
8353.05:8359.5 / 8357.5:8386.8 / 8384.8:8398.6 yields 0.1 AA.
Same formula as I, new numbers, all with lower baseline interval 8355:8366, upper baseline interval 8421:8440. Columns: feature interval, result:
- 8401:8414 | -0.1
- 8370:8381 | 0.1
